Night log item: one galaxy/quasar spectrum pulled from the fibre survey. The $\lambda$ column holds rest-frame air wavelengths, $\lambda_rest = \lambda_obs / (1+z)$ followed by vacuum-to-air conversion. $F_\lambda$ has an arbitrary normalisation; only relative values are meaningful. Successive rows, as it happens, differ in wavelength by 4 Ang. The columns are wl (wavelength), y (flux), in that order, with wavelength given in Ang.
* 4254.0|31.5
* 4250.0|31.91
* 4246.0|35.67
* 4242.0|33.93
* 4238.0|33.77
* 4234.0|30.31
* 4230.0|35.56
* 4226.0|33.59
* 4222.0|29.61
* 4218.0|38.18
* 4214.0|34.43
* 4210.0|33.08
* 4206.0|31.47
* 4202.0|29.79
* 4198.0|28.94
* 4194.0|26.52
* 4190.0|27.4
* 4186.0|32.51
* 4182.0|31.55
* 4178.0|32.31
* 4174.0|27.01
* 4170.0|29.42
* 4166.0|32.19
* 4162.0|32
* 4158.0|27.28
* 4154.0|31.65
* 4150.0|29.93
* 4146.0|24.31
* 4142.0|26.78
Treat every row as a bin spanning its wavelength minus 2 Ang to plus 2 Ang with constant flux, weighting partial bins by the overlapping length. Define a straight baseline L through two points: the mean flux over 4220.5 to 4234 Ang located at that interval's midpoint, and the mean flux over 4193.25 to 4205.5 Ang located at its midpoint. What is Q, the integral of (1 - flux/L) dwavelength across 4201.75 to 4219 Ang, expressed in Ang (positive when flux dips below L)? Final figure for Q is -1.7 Ang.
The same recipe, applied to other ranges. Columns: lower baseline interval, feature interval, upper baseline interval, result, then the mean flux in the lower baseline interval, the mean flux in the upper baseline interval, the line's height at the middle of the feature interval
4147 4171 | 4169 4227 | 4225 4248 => 1.8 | 30.2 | 33.8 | 32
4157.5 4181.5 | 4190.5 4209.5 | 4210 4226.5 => 1.9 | 30.3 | 33.9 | 32.5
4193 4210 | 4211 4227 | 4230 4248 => -1.2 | 29.8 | 33.7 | 31.6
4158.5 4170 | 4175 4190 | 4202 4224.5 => 0.3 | 31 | 33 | 31.8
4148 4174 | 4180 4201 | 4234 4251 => 1.3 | 30.1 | 33.5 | 31.4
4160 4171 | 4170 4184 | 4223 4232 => 0.7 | 31.4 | 34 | 31.9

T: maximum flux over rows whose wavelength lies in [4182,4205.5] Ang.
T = 32.51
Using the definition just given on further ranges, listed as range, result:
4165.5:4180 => 32.31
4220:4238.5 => 35.56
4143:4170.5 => 32.19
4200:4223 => 38.18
